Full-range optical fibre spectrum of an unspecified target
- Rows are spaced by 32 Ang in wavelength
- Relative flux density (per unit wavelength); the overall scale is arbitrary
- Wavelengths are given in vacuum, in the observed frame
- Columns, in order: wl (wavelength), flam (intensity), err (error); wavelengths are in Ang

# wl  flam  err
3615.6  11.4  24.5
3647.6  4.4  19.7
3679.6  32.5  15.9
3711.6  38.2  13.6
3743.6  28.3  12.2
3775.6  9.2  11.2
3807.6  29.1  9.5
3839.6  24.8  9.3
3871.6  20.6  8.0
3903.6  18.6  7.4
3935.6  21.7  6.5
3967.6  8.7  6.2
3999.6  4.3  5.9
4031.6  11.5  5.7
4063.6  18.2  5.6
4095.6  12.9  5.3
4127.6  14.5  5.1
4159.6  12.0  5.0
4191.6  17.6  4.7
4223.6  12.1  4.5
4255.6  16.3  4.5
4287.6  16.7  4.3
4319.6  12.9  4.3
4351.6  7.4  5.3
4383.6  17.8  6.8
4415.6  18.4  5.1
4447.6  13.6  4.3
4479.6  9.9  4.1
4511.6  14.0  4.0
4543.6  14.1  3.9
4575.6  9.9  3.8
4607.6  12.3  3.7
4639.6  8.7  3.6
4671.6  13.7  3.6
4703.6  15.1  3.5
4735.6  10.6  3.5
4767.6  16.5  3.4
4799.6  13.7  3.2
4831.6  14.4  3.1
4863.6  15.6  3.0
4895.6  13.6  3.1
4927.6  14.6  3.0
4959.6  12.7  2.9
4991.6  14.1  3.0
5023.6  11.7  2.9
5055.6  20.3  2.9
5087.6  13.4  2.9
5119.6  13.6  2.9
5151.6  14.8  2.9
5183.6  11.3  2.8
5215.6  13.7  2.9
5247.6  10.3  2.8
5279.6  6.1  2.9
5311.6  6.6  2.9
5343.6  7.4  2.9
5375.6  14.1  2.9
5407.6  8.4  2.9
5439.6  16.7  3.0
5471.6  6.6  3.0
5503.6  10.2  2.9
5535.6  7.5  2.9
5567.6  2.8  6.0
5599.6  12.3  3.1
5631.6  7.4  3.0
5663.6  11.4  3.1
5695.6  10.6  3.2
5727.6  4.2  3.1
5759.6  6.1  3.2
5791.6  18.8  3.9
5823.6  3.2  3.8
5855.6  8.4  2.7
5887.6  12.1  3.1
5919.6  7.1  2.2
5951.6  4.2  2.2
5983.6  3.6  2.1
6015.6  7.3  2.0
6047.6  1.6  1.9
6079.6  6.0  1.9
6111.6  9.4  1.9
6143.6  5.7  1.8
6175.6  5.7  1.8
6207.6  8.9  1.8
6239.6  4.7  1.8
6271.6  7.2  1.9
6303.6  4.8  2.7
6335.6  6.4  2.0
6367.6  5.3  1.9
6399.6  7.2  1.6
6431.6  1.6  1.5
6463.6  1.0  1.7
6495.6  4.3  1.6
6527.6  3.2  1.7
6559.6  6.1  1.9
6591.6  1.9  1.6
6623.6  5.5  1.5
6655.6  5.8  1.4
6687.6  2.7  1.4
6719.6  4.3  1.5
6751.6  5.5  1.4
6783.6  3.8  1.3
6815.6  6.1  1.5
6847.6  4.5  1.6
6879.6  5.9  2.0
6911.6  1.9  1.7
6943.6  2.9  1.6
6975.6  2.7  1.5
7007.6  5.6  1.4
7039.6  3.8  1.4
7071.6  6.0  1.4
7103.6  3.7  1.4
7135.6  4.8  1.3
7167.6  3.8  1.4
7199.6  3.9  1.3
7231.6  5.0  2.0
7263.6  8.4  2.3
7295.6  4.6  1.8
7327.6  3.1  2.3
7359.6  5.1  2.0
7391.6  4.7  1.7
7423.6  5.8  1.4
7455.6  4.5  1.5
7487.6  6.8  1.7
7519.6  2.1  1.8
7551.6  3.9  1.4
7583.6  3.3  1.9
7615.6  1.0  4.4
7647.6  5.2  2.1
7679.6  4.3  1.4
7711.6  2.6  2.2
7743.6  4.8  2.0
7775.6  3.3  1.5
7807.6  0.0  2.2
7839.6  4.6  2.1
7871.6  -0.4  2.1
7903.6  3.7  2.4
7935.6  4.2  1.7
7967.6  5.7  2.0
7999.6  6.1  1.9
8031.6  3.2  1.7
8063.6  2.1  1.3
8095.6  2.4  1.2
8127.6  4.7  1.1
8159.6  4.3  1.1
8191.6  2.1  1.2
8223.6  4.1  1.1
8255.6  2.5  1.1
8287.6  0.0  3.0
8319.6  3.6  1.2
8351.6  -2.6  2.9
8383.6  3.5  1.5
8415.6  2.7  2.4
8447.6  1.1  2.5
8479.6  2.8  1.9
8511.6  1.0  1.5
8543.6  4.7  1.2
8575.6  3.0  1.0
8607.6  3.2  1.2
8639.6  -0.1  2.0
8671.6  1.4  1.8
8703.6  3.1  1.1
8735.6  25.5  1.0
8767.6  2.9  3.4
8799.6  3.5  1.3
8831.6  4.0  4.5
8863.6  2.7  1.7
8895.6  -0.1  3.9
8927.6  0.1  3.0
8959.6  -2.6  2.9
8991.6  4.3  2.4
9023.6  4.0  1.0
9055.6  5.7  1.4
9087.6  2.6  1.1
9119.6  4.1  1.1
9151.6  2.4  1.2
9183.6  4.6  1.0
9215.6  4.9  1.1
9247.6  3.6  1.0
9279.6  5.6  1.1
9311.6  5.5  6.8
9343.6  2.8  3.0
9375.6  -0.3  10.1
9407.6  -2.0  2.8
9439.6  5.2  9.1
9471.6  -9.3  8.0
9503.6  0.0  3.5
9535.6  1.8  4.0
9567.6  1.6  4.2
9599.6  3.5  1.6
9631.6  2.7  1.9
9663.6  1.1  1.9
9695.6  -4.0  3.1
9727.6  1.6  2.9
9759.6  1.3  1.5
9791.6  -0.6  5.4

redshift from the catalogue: 1.340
